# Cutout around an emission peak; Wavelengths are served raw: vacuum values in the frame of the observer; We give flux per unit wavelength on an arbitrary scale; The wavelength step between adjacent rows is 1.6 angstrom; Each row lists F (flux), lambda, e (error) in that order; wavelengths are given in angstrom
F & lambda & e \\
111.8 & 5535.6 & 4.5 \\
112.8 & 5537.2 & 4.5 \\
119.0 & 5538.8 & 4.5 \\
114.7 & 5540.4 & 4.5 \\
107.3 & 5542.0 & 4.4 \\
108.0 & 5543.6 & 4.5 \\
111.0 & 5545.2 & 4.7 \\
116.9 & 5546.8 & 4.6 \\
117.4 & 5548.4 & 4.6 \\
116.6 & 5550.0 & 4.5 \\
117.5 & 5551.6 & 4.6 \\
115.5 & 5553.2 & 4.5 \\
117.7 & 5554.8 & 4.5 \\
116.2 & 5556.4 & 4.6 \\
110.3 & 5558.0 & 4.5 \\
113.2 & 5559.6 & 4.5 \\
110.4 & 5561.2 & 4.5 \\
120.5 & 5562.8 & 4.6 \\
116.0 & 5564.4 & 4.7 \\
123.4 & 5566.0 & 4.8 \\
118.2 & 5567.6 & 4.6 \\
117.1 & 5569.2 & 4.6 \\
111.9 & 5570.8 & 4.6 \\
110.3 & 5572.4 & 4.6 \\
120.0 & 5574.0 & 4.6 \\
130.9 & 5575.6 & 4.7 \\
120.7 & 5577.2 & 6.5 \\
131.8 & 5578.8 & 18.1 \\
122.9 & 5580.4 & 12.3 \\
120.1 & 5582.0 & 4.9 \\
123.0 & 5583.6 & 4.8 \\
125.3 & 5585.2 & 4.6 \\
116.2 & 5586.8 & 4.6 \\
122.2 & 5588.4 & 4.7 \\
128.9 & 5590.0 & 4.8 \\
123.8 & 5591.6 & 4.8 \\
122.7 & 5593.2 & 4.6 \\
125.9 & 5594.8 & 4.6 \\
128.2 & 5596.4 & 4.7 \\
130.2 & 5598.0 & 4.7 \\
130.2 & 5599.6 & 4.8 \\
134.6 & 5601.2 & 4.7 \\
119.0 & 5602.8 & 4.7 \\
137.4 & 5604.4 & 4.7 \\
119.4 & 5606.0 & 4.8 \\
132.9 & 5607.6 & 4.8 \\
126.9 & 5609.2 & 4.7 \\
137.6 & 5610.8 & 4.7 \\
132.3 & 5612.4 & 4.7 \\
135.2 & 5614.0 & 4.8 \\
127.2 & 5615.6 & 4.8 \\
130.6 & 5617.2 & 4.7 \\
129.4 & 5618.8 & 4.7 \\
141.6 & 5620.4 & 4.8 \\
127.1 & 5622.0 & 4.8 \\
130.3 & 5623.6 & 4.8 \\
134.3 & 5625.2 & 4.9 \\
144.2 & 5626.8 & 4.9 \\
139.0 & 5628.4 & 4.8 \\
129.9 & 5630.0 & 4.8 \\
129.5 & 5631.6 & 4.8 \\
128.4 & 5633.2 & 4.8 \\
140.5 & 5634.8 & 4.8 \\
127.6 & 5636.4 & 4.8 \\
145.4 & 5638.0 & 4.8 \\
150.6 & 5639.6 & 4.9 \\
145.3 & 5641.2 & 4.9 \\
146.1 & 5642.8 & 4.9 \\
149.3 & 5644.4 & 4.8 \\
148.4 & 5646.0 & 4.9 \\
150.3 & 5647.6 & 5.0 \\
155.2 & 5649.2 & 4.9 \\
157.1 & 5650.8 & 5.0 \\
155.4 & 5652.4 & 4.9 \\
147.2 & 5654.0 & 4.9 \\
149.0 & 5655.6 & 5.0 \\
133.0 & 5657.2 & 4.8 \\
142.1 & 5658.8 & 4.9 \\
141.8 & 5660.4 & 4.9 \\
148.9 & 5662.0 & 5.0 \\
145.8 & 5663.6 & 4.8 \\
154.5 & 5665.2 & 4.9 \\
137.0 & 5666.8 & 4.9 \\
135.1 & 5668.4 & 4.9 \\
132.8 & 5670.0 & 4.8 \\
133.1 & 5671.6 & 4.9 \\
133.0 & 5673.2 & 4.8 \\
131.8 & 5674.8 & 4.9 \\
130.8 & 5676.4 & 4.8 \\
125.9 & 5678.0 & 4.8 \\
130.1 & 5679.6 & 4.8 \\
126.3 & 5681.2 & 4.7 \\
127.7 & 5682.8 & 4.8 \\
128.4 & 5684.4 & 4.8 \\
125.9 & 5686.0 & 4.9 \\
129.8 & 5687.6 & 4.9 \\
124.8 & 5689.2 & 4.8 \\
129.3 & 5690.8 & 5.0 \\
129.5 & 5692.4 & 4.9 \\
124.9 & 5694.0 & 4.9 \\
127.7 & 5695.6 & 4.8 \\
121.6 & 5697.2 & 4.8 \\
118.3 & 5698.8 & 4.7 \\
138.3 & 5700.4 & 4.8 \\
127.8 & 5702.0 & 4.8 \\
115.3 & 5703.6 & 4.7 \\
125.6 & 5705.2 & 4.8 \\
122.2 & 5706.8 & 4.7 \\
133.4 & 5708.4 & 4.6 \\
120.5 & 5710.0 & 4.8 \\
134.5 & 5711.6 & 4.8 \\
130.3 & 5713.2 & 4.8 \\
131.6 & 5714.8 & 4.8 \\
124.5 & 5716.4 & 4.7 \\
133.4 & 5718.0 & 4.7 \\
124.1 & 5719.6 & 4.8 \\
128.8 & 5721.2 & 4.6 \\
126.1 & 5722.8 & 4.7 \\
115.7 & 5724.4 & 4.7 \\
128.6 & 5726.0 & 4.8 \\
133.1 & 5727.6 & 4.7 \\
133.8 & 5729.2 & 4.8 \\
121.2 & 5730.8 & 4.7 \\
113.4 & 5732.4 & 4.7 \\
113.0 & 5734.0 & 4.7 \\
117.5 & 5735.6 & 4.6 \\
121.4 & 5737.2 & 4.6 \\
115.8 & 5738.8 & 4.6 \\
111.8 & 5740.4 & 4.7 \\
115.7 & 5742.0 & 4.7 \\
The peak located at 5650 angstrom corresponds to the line Mg II 2798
